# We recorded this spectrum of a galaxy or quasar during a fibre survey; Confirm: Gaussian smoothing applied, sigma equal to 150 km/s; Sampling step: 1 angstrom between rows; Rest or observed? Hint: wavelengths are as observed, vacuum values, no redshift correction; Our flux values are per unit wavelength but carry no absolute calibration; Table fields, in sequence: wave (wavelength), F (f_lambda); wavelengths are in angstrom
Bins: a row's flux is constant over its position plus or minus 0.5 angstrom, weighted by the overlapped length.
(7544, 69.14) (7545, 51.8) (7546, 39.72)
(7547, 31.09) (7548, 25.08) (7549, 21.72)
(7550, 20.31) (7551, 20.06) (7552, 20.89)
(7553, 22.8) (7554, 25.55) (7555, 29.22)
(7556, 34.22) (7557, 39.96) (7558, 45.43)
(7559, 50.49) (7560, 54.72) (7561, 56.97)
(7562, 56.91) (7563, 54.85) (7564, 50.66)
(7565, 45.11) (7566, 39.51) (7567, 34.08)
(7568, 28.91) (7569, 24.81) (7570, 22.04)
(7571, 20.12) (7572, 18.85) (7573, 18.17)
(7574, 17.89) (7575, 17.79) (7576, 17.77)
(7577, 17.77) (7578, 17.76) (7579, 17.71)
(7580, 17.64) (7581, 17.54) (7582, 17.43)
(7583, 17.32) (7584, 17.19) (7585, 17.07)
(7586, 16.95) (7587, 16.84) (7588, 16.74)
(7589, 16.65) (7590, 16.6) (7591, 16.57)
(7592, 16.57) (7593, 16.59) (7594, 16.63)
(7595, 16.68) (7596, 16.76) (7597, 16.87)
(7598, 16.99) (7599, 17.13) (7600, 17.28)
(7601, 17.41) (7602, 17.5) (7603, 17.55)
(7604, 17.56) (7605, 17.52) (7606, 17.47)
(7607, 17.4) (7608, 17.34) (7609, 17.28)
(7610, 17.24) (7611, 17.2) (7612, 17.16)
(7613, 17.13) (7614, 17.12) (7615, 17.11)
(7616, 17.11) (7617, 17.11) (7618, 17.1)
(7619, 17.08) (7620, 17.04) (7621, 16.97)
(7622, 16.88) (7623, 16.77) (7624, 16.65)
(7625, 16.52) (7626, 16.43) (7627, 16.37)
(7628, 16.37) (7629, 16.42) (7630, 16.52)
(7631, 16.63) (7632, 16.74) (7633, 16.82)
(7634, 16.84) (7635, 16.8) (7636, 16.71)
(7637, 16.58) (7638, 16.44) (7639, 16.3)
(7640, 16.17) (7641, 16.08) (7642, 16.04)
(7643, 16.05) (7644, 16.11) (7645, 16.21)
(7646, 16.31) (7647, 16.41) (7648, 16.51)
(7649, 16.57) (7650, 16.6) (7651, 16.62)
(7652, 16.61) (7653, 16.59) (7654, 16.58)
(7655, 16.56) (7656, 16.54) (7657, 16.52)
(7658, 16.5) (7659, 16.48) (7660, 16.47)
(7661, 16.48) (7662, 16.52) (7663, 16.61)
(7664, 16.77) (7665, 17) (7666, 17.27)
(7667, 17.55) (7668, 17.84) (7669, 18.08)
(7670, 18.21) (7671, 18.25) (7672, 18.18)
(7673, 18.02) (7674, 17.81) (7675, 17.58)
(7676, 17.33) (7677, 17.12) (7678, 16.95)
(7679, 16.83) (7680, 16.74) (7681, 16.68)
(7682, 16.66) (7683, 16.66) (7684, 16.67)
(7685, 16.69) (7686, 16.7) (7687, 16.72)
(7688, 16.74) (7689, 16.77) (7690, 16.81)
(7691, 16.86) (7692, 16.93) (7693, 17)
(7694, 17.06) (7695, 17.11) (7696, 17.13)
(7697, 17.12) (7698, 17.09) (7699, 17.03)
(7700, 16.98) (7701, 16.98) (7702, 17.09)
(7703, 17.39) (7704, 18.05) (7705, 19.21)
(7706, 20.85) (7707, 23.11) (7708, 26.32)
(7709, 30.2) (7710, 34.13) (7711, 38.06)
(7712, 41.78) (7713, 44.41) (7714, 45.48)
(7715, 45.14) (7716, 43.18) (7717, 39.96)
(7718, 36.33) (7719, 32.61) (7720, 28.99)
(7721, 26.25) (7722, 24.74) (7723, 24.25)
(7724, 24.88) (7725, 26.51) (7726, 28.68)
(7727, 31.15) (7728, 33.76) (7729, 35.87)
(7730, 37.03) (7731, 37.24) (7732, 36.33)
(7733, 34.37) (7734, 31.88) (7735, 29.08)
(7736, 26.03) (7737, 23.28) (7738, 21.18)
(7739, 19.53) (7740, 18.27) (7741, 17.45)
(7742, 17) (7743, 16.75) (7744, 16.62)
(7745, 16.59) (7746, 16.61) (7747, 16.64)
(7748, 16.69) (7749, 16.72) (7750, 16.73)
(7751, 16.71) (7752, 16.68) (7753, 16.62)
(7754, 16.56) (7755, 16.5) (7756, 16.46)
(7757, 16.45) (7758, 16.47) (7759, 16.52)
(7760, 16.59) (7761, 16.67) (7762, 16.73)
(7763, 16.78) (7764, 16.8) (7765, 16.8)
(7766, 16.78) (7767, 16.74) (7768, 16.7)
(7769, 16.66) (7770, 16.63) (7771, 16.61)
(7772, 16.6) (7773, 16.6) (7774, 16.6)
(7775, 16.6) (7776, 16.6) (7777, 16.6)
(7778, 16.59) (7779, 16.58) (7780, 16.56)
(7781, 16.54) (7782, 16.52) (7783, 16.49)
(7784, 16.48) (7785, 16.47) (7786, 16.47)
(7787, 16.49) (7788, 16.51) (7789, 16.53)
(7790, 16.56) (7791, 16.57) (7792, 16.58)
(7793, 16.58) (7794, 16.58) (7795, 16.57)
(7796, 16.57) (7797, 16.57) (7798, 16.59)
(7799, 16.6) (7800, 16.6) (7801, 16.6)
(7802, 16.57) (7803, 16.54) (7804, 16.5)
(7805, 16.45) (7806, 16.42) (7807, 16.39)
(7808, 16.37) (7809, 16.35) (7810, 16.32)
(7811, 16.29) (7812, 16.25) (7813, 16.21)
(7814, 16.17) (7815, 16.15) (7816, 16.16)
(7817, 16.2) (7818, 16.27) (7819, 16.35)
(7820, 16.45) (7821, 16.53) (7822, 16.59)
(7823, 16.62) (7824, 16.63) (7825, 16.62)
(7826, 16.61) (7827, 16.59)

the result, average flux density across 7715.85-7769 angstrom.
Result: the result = 22.8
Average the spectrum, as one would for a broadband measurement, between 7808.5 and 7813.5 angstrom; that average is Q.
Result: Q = 16.3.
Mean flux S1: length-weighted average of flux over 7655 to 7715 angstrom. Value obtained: 19.8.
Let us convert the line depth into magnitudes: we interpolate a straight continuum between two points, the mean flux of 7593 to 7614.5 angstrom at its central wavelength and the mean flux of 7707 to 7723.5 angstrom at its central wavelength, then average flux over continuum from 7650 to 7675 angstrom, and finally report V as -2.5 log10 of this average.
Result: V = 0.474 mag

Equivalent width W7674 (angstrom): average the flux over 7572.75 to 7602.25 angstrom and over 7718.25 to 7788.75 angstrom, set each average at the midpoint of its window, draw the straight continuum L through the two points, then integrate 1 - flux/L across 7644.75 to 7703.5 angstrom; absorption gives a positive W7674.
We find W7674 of 6.0 angstrom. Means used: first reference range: 17.2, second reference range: 20.5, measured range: 17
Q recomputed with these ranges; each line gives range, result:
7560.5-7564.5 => 54.8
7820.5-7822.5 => 16.6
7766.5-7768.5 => 16.7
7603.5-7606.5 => 17.5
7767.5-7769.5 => 16.7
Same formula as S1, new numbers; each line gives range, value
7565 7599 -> 19.6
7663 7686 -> 17.3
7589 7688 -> 16.9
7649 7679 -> 17.1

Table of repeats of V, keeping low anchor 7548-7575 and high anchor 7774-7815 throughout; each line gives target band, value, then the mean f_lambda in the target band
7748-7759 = 0.17 mag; 16.6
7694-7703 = 0.34 mag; 17.1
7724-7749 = -0.20 mag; 25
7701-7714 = -0.22 mag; 27.8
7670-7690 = 0.40 mag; 17.1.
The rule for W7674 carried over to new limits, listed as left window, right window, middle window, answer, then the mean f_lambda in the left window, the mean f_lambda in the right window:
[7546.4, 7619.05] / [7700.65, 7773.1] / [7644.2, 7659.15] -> 4.5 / 23.4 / 23.9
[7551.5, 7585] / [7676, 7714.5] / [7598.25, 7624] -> 9.2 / 29.7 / 21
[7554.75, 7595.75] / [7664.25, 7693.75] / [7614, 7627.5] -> 3.4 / 26.8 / 17.2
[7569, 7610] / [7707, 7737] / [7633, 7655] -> 6.9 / 17.6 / 33.3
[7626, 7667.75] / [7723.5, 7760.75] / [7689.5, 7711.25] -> -0.3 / 16.5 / 22.4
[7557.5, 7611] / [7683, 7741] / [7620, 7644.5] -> 8.0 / 23.7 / 25.8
